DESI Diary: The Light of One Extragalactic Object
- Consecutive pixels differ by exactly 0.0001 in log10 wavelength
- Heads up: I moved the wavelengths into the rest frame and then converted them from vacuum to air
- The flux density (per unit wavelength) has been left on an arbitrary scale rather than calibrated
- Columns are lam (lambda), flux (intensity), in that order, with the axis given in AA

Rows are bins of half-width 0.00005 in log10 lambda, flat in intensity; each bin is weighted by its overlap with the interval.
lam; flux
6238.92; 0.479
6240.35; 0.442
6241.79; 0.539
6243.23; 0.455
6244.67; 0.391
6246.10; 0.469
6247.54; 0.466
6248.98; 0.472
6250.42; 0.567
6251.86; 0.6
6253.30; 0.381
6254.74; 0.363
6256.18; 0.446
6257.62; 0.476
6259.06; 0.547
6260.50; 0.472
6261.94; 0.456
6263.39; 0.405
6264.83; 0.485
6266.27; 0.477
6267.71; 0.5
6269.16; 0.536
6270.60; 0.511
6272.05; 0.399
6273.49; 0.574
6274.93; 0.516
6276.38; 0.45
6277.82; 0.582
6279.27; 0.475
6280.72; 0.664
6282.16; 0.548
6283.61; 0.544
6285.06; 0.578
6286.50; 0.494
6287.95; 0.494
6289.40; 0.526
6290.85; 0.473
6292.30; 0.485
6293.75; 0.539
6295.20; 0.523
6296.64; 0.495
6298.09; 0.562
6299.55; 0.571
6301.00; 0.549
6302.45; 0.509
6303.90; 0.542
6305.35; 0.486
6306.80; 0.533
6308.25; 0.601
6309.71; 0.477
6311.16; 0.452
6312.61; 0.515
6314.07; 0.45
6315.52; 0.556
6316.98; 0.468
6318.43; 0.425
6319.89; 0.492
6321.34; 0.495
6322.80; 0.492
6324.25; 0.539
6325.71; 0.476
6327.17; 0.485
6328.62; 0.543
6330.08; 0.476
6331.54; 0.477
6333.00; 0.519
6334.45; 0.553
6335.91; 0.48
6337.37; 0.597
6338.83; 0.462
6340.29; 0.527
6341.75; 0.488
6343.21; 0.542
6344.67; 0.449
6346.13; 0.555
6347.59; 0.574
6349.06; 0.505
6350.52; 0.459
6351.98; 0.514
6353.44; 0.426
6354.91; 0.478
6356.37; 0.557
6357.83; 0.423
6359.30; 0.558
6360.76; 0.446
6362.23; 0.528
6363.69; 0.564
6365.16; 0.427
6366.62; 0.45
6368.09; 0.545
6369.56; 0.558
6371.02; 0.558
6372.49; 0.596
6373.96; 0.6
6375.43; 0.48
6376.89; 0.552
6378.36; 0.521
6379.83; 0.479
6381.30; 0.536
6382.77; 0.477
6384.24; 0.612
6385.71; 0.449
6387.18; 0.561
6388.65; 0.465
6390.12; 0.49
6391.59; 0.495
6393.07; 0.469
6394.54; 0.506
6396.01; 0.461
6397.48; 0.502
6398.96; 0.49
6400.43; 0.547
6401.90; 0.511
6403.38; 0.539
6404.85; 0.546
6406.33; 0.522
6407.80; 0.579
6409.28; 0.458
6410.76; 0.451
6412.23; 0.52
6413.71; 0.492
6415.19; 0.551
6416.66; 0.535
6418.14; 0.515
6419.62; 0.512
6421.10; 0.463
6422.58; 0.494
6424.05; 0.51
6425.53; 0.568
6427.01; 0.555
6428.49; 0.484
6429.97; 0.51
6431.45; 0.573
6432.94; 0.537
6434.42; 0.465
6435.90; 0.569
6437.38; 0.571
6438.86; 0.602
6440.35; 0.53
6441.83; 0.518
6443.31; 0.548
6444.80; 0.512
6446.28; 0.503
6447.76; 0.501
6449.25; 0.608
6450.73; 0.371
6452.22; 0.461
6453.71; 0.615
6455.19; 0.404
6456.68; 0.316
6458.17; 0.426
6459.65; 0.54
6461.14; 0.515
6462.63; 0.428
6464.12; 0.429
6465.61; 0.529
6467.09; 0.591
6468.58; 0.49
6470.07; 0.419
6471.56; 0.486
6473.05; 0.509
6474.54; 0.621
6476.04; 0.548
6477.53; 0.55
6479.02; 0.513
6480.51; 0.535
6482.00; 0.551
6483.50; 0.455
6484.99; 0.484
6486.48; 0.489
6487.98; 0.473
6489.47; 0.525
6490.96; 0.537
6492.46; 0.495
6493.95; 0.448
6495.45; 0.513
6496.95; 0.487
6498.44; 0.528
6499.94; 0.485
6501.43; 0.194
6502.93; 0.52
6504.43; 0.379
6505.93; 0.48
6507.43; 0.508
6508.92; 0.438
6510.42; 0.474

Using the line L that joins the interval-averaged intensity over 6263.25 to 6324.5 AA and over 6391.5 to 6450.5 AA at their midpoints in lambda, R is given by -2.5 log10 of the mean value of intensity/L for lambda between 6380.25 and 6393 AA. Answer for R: 0.02 mag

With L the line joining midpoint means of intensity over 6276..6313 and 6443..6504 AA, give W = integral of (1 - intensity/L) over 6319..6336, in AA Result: 0.6 AA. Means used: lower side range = 0.526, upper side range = 0.49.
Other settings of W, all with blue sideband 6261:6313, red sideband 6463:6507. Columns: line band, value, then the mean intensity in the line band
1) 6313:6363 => 0.8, 0.501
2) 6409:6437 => -1.0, 0.515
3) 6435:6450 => -1.5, 0.545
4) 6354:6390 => -0.9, 0.517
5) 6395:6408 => -0.5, 0.519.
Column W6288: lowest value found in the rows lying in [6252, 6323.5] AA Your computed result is 0.363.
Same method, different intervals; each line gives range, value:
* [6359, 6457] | 0.316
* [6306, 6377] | 0.423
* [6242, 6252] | 0.391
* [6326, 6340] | 0.462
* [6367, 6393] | 0.449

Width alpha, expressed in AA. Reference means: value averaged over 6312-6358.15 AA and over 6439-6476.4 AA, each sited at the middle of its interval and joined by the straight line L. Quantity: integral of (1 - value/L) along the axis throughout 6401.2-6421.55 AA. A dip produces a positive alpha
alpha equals -0.6 AA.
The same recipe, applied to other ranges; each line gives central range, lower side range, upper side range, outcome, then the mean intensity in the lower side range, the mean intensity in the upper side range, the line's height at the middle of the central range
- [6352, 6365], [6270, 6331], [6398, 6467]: 0.4 AA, 0.513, 0.51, 0.512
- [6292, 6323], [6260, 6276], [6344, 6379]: -0.9 AA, 0.484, 0.514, 0.496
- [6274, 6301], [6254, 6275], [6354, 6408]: -2.6 AA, 0.476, 0.515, 0.484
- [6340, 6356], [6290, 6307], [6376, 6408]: 0.5 AA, 0.522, 0.513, 0.517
